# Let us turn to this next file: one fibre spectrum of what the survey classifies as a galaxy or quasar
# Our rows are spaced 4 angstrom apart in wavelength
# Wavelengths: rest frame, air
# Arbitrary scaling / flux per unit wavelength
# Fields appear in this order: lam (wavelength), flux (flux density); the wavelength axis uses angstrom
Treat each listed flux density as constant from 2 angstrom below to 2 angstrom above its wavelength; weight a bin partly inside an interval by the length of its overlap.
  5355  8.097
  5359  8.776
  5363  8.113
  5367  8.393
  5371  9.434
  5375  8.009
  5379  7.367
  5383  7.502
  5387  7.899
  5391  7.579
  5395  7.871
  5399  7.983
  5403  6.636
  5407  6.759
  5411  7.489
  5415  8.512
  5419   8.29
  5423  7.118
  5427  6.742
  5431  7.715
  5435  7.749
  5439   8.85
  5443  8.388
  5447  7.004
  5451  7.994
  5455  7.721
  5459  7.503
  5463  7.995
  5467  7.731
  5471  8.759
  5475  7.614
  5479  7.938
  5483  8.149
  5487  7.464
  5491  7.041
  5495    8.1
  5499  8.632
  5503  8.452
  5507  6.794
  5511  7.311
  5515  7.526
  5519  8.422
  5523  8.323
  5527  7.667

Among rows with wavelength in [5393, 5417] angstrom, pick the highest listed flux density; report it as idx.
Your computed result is 8.512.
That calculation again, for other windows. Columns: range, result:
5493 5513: 8.632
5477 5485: 8.149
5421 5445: 8.85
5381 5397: 7.899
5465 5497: 8.759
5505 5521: 8.422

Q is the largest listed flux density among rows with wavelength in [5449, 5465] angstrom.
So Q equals 7.995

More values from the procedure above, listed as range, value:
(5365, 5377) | 9.434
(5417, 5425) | 8.29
